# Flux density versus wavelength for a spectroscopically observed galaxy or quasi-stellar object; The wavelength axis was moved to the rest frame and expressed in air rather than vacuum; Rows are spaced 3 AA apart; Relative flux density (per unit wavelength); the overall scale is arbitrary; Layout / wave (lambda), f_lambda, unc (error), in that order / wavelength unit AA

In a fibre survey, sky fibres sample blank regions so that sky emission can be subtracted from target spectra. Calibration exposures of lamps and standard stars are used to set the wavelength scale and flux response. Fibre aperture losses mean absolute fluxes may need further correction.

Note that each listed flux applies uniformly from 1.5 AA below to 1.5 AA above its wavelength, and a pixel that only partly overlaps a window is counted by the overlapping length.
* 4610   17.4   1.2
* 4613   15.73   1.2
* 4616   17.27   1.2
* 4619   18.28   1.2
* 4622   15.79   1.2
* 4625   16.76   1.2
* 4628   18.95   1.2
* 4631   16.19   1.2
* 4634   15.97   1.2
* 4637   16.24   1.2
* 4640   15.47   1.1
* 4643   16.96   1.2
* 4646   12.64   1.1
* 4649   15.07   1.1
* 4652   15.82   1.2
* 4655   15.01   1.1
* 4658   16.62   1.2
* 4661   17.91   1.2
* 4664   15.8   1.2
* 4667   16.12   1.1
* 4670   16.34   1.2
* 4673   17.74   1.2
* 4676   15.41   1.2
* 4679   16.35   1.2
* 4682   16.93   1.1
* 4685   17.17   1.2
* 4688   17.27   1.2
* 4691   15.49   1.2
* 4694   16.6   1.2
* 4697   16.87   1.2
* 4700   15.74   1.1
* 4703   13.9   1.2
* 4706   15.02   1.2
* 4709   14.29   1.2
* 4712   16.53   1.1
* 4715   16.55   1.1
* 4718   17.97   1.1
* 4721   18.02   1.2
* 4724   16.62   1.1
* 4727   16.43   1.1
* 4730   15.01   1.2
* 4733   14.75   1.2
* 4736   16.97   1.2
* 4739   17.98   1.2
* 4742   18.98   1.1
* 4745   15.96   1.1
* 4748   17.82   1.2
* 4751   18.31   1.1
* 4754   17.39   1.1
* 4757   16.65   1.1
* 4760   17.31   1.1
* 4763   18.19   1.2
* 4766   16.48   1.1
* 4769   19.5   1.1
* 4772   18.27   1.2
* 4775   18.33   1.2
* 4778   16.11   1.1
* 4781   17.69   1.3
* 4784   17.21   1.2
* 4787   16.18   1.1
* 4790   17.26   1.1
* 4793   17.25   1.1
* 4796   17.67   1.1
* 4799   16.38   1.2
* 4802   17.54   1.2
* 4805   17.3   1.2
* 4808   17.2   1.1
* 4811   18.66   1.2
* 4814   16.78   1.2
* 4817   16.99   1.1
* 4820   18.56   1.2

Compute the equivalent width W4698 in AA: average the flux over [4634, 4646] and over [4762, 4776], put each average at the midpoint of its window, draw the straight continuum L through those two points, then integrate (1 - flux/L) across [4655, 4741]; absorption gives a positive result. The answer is 2.3 AA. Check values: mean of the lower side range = 15.7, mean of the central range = 16.4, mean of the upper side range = 18.1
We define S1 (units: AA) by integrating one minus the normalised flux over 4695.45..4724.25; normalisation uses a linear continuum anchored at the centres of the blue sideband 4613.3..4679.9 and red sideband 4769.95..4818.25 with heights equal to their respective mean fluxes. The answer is 1.05 AA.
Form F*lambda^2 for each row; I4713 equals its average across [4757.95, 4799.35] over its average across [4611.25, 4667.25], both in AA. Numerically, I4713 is 1.14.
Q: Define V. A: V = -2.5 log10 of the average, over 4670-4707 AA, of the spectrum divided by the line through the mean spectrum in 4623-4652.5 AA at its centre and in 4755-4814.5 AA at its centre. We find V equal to 0.017 mag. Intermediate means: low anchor 16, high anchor 17.4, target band 16.2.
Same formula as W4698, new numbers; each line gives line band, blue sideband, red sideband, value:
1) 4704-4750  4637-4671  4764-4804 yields 0.3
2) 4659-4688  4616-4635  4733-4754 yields 0.9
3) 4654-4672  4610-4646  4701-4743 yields 0.1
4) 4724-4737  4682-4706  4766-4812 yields 0.6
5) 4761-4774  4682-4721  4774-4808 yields -0.9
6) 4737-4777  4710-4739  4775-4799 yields -2.2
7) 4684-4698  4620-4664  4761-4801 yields -0.1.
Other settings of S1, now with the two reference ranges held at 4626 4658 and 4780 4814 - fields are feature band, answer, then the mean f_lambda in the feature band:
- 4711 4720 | -0.3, 17.1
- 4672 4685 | -0.3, 16.6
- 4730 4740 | 0.3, 16.3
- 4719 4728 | -0.3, 17.1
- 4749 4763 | -0.5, 17.5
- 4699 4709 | 1.0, 14.8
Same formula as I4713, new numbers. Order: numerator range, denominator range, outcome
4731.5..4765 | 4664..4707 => 1.10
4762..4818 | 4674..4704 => 1.12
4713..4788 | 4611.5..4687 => 1.10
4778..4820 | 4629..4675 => 1.15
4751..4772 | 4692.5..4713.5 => 1.16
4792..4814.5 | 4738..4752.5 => 1.00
